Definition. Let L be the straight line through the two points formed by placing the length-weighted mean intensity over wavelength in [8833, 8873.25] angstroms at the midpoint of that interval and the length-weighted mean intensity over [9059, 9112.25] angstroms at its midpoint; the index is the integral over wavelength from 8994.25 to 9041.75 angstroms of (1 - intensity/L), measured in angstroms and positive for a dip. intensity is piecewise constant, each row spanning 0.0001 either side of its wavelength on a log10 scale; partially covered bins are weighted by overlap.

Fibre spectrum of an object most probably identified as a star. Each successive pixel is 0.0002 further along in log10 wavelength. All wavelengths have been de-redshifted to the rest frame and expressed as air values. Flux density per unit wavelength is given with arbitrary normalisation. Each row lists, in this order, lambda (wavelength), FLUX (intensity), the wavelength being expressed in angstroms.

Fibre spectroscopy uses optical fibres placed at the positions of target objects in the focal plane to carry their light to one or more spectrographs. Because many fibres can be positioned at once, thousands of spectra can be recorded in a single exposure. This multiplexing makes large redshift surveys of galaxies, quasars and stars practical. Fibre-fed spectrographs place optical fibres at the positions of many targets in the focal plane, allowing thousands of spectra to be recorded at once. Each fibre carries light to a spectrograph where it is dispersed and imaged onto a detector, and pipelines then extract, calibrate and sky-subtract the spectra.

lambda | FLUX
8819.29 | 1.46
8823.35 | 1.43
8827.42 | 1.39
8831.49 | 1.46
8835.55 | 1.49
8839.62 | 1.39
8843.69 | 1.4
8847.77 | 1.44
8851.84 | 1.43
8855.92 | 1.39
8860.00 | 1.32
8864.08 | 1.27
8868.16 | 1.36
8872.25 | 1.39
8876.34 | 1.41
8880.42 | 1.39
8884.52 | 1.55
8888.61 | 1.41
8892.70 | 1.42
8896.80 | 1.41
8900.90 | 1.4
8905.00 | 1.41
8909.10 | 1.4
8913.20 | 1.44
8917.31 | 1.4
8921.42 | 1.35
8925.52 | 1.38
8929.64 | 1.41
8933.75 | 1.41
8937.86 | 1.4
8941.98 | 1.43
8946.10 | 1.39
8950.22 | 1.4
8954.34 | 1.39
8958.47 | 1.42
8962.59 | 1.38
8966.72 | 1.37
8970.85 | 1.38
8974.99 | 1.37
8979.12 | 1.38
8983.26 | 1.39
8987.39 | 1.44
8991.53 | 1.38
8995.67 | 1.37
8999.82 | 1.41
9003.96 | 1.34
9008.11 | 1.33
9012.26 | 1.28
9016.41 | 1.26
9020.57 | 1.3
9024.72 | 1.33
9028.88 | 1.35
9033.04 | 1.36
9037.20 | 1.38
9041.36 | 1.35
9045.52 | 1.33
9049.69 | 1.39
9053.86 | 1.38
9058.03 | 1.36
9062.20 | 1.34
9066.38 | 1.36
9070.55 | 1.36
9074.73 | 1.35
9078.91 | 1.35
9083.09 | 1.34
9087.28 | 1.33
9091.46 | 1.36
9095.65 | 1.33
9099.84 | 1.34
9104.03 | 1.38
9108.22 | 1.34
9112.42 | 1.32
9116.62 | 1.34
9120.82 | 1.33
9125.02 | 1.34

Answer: 0.8 angstroms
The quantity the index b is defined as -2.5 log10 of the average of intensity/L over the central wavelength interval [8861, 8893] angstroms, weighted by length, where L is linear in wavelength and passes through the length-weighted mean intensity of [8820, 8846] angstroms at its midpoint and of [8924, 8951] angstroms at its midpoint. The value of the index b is 0.02 mag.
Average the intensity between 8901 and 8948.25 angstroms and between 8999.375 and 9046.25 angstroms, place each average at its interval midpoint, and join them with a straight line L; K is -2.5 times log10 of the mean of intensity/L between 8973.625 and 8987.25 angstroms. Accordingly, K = -0.02 mag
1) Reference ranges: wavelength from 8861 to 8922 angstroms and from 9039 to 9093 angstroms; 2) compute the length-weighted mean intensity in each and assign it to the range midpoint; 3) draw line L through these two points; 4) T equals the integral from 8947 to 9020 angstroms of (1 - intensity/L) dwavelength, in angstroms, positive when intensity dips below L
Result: 0.4 angstroms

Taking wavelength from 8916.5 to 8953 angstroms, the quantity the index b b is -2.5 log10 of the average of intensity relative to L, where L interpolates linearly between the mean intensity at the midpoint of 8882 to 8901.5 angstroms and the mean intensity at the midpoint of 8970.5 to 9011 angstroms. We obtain 0.01 mag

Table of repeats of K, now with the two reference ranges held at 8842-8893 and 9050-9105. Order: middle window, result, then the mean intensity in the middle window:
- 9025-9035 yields 0.01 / 1.35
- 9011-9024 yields 0.07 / 1.29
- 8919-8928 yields 0.01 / 1.37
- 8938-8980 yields -0.01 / 1.39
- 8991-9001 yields -0.01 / 1.38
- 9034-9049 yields 0.00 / 1.36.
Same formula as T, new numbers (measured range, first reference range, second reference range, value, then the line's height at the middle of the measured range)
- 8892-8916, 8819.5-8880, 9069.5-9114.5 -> -0.44 angstroms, 1.39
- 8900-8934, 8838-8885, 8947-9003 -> -0.24 angstroms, 1.39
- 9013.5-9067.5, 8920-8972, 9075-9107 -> 0.77 angstroms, 1.36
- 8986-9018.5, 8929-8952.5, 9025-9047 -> 0.54 angstroms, 1.37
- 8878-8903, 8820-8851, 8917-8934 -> -0.46 angstroms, 1.4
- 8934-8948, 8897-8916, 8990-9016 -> -0.19 angstroms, 1.39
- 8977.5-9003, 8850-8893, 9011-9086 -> -0.62 angstroms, 1.36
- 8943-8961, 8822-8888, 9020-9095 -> -0.27 angstroms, 1.38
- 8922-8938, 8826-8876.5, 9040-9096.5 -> -0.18 angstroms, 1.38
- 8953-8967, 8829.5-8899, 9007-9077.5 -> -0.21 angstroms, 1.37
